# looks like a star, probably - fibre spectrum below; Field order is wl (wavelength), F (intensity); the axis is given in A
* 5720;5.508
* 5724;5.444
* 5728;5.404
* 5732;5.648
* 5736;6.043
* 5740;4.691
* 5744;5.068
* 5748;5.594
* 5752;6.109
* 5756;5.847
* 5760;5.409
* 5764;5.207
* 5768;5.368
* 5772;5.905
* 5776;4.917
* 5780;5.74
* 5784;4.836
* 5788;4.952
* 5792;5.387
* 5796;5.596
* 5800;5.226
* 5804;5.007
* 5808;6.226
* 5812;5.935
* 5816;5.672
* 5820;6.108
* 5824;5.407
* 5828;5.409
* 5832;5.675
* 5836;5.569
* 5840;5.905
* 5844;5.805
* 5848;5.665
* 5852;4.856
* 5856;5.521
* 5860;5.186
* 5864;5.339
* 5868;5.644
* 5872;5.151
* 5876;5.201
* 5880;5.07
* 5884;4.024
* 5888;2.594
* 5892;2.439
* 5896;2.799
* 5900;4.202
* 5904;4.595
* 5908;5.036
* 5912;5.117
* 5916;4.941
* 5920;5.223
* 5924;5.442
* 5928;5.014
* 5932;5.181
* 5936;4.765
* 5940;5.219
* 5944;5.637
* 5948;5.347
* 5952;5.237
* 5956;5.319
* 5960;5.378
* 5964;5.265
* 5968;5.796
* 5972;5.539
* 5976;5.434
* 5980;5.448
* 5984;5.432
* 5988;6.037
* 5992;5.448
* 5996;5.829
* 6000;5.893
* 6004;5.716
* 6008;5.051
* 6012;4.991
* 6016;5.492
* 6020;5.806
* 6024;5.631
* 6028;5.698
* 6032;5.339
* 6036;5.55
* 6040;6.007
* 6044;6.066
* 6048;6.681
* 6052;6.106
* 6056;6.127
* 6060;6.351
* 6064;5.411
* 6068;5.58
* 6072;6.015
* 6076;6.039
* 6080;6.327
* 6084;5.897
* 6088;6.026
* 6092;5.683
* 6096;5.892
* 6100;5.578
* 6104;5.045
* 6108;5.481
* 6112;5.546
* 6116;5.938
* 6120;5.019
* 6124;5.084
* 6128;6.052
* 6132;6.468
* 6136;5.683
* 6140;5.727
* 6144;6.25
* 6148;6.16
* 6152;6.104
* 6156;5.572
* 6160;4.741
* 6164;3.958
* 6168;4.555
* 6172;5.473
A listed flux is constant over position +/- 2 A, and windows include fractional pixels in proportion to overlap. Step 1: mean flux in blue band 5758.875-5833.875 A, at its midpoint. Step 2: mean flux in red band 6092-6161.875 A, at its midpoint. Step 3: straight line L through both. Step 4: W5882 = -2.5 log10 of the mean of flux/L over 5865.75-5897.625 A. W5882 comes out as 0.31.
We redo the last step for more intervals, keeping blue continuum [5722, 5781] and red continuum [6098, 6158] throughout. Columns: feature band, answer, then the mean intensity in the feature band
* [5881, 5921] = 0.34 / 4.09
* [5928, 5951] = 0.08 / 5.21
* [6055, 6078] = -0.04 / 5.91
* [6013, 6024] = 0.01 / 5.59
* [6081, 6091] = -0.05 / 5.97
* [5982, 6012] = 0.01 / 5.59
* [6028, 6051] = -0.05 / 5.92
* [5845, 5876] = 0.04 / 5.34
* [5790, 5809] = 0.01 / 5.45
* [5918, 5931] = 0.07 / 5.22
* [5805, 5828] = -0.05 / 5.79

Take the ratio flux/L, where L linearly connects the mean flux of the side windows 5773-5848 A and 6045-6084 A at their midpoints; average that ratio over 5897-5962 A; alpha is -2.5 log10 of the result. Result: 0.14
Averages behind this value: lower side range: 5.53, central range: 5.07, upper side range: 6.06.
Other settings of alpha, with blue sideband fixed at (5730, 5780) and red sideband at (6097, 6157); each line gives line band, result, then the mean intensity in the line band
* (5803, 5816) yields -0.047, 5.77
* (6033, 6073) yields -0.056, 5.97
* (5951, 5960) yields 0.062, 5.3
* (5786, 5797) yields 0.046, 5.29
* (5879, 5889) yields 0.385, 3.91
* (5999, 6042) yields 0.020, 5.55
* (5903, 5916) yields 0.133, 4.94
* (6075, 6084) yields -0.082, 6.14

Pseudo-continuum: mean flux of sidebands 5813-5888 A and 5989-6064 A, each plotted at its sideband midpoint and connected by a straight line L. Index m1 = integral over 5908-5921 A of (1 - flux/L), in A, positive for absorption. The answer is 0.98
